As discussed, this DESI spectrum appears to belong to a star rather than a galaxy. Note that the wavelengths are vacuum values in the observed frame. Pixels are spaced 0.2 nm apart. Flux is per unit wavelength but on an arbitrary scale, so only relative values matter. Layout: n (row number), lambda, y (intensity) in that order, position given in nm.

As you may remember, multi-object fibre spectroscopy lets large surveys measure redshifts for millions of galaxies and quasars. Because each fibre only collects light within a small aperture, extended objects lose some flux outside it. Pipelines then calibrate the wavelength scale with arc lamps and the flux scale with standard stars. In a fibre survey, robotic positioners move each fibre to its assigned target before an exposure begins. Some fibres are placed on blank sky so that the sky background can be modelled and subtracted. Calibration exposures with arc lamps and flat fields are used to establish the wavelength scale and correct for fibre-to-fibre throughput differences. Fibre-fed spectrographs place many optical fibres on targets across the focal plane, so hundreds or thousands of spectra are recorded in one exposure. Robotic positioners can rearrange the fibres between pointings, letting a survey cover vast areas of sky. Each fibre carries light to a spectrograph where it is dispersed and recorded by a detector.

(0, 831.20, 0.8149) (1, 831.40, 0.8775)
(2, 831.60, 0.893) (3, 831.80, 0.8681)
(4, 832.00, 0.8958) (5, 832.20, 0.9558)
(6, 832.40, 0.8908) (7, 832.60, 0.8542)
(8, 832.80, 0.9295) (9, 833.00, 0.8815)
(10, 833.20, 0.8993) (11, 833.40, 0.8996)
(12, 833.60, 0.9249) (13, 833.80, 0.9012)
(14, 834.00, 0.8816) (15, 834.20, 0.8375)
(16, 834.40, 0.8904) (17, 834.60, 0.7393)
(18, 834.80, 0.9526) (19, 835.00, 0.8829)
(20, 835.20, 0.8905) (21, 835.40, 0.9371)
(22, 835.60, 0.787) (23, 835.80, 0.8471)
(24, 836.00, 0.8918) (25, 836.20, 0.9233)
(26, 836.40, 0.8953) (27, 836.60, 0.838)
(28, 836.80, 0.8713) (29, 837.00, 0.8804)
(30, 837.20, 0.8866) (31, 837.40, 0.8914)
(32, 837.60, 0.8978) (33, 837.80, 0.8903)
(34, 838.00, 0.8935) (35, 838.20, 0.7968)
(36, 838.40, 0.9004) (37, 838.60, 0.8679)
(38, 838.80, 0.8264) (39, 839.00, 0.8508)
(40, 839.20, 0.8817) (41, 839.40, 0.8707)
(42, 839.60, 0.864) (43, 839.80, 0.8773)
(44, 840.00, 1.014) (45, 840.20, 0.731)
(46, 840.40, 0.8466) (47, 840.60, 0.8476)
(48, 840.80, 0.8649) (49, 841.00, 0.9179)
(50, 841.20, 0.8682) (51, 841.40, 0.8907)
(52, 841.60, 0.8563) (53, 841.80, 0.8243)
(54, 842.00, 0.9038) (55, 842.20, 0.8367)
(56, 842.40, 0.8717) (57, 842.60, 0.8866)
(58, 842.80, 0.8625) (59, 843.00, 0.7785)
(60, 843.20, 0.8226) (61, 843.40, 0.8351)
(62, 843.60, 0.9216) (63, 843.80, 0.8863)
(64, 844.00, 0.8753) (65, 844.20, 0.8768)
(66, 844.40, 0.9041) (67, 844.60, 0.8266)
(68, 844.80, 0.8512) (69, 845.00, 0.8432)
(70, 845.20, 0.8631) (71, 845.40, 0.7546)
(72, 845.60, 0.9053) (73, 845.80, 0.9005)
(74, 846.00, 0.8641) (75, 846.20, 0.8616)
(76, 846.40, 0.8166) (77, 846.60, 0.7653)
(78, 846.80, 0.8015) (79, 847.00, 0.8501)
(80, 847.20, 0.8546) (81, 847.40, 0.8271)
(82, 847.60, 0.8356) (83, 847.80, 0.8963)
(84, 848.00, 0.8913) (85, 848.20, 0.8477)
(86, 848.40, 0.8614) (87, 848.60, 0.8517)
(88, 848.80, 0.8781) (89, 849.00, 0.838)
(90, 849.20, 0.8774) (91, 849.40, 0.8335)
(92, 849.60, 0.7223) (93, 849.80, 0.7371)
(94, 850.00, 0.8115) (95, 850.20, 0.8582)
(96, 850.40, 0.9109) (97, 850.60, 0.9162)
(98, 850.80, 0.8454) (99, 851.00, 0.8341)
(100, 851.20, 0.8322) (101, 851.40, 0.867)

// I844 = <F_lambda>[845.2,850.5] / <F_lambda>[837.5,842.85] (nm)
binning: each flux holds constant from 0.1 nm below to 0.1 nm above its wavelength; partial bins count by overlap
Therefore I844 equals 1.0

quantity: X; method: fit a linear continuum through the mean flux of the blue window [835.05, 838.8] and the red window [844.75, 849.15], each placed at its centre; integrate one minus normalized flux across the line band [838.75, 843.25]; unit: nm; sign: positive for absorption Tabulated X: 0.02 nm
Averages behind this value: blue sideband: 0.876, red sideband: 0.848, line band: 0.861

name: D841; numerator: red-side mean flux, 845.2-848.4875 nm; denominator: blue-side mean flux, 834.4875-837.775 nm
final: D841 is 1.0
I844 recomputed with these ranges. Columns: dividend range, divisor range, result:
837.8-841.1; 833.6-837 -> 0.99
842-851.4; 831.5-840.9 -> 0.97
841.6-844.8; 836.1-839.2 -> 0.98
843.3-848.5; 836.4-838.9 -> 0.98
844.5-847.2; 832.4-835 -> 0.95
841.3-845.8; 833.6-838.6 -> 0.98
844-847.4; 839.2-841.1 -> 0.97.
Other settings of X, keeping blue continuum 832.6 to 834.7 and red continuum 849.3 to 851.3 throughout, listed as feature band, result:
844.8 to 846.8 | 0.01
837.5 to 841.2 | -0.03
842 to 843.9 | -0.02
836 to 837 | -0.02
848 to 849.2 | -0.04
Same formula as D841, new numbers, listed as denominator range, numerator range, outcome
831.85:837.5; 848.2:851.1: 0.95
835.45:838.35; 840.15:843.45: 0.98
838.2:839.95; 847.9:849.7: 0.97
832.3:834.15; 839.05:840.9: 0.97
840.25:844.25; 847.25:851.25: 0.98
